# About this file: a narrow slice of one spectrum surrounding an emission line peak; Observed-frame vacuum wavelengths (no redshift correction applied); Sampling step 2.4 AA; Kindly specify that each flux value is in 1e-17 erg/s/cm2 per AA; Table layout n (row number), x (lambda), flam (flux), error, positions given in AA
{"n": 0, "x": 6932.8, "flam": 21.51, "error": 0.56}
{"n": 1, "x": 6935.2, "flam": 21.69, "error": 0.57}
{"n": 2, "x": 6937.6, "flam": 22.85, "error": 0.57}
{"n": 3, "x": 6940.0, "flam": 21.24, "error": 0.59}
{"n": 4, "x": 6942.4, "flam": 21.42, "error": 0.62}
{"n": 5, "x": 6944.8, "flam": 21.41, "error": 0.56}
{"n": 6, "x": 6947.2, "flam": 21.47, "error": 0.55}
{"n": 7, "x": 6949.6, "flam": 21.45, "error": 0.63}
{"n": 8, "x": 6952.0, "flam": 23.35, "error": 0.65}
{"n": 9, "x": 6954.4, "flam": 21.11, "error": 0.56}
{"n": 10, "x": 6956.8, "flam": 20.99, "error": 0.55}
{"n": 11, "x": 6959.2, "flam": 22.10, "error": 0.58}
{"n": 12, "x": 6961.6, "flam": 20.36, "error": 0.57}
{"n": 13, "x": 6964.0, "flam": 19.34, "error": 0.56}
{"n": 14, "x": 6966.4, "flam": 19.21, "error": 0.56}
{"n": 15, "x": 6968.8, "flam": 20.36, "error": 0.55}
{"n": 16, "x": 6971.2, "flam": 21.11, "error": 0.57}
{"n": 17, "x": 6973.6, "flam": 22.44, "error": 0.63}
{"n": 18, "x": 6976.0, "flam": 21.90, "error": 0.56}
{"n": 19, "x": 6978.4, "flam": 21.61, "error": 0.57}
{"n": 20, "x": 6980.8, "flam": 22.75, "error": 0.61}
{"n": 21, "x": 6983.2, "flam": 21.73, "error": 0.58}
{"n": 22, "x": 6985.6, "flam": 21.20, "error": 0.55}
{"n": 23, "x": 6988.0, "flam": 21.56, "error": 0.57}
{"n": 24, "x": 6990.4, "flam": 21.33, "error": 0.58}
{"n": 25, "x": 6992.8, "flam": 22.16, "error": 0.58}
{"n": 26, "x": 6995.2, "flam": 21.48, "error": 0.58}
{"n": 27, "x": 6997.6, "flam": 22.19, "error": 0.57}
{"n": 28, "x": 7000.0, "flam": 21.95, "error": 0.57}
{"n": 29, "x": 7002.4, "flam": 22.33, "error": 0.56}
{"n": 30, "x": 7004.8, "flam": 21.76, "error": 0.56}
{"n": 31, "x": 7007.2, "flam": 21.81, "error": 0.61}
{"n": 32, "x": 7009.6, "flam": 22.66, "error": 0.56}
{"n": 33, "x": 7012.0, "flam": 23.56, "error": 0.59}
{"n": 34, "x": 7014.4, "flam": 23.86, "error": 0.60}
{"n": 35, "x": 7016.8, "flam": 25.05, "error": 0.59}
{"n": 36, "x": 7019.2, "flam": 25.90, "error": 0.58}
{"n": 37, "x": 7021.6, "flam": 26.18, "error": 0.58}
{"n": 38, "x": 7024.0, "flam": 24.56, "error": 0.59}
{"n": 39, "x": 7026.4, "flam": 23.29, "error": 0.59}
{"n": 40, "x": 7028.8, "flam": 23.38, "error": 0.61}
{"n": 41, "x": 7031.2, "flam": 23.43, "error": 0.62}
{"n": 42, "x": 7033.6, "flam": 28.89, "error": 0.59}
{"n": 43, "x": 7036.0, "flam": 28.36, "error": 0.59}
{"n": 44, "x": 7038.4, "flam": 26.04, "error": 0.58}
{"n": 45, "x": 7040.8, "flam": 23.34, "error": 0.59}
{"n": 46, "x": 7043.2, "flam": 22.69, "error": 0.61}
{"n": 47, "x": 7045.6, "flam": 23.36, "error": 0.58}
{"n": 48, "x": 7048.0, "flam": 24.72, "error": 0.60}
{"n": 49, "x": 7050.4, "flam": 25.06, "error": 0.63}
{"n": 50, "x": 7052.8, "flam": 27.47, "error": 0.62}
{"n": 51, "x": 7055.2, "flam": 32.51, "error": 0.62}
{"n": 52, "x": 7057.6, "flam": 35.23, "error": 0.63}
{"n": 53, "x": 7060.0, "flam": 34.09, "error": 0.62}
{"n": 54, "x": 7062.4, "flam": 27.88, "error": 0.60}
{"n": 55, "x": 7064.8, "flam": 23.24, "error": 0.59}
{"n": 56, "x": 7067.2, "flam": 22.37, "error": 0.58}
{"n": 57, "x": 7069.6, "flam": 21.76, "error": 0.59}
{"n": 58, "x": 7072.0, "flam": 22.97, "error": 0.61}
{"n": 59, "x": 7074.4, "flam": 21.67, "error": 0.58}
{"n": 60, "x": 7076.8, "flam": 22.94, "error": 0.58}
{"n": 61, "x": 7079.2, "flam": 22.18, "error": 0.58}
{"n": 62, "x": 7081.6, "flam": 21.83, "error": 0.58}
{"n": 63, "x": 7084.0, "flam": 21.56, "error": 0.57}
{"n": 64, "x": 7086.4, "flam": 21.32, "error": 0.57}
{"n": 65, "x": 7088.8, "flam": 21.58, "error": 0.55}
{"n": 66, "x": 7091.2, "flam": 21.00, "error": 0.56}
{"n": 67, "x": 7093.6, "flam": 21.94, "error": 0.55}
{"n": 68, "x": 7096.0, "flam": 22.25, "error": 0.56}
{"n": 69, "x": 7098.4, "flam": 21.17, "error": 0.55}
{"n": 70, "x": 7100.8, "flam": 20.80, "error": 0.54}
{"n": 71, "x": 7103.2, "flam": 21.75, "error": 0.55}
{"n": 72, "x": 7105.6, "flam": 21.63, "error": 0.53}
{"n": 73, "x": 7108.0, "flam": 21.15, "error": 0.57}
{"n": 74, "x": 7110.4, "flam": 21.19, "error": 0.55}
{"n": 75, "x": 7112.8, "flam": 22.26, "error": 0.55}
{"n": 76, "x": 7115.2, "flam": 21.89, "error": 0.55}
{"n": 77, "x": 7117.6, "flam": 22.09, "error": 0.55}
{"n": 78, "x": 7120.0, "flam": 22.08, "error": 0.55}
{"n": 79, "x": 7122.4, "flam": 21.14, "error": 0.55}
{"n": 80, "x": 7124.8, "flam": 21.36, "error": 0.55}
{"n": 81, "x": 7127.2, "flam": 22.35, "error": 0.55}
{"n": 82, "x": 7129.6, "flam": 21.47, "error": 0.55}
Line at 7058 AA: [N II]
